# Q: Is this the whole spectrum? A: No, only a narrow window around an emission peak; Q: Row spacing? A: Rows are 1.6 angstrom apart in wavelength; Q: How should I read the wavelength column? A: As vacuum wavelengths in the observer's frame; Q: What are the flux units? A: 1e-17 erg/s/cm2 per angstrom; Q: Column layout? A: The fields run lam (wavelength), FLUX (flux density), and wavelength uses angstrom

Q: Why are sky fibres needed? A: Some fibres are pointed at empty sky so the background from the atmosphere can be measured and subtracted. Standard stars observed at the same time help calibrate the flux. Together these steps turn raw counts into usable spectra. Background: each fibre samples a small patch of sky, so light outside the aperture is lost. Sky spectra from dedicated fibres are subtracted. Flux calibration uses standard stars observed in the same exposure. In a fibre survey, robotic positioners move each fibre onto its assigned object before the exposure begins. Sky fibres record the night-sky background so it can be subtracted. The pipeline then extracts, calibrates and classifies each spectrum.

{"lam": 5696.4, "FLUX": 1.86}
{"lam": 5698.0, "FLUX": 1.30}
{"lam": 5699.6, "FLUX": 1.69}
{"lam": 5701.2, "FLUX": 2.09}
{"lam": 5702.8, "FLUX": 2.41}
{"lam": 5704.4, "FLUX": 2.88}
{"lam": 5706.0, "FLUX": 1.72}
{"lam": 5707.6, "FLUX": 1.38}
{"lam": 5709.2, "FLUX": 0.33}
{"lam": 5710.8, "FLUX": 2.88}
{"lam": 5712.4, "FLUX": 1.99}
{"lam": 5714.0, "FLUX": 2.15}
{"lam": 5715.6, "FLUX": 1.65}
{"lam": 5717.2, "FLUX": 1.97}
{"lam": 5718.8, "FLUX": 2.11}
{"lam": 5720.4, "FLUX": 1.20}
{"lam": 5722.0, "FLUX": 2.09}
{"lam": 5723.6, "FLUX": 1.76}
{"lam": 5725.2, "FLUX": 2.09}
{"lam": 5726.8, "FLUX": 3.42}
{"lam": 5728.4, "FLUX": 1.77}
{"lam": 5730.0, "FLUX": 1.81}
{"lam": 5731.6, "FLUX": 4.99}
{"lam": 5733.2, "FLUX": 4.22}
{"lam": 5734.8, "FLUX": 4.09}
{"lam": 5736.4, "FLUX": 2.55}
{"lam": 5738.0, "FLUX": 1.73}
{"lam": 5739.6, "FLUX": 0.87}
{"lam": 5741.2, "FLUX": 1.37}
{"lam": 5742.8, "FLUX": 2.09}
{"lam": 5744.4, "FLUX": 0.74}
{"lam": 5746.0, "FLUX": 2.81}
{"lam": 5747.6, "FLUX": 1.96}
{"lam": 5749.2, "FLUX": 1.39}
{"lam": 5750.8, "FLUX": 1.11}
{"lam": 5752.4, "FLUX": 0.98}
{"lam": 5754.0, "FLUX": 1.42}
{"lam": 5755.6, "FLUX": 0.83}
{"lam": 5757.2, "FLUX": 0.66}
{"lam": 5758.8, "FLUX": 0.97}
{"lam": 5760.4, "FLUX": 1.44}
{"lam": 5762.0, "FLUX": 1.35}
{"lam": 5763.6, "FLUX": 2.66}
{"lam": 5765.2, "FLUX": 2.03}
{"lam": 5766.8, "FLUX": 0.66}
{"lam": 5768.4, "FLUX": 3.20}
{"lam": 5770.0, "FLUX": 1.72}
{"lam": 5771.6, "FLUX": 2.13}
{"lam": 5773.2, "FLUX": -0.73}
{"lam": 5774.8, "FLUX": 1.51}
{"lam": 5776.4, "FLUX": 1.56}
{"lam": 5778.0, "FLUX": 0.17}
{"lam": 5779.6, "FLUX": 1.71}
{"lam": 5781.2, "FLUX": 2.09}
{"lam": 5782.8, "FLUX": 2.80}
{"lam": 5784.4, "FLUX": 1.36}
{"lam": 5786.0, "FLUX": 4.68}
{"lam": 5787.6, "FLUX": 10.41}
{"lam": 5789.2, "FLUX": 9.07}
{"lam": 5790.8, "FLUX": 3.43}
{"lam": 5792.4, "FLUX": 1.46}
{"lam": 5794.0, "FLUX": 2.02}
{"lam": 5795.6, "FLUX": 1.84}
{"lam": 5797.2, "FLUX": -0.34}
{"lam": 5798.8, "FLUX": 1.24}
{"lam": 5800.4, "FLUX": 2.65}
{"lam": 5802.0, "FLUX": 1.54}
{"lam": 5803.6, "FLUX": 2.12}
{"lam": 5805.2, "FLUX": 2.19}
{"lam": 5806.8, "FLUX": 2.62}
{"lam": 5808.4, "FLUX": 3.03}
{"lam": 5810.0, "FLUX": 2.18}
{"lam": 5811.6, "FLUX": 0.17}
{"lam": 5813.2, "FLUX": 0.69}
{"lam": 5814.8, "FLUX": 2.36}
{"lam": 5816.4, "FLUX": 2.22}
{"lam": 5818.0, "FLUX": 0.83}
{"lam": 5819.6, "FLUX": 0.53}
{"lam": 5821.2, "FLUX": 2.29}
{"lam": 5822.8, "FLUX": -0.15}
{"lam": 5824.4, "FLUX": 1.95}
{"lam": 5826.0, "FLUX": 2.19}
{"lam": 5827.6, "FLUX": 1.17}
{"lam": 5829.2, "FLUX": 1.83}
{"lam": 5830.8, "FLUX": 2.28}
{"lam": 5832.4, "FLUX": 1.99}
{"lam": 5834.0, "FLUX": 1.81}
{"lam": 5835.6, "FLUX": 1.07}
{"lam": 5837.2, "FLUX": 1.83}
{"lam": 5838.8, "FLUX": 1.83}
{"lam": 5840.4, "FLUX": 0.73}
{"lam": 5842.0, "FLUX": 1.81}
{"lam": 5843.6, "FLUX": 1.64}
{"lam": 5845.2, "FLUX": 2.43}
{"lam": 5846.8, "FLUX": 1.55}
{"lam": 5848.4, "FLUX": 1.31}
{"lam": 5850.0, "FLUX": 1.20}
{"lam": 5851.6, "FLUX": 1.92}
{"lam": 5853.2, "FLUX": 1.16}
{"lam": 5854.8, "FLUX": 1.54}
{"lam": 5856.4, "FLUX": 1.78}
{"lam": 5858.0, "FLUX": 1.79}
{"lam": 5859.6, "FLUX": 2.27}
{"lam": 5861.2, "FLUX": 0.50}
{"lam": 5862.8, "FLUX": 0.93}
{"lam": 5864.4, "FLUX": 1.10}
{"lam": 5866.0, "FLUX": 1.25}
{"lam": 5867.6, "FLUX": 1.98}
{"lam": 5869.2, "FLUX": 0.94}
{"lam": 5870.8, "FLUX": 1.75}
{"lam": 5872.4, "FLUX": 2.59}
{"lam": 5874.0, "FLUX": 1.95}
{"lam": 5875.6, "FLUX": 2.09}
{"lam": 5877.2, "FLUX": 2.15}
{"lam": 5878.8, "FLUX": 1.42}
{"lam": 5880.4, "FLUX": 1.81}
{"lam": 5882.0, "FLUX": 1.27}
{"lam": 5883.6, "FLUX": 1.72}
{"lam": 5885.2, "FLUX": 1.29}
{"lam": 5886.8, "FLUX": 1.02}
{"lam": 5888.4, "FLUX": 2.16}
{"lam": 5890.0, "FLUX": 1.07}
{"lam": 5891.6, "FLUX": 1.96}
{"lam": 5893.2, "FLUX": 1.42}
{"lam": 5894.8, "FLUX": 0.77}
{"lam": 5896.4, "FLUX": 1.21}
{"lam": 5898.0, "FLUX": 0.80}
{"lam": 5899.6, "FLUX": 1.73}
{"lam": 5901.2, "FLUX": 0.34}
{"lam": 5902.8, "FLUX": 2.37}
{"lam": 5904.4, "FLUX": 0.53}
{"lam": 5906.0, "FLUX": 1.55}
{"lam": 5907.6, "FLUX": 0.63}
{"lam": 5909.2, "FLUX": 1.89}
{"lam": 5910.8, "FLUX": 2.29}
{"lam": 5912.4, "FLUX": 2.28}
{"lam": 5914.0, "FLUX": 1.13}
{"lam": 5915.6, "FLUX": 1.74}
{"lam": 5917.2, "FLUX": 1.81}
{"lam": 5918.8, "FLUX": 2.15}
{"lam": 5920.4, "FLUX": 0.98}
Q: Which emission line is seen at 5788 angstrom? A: [O III]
